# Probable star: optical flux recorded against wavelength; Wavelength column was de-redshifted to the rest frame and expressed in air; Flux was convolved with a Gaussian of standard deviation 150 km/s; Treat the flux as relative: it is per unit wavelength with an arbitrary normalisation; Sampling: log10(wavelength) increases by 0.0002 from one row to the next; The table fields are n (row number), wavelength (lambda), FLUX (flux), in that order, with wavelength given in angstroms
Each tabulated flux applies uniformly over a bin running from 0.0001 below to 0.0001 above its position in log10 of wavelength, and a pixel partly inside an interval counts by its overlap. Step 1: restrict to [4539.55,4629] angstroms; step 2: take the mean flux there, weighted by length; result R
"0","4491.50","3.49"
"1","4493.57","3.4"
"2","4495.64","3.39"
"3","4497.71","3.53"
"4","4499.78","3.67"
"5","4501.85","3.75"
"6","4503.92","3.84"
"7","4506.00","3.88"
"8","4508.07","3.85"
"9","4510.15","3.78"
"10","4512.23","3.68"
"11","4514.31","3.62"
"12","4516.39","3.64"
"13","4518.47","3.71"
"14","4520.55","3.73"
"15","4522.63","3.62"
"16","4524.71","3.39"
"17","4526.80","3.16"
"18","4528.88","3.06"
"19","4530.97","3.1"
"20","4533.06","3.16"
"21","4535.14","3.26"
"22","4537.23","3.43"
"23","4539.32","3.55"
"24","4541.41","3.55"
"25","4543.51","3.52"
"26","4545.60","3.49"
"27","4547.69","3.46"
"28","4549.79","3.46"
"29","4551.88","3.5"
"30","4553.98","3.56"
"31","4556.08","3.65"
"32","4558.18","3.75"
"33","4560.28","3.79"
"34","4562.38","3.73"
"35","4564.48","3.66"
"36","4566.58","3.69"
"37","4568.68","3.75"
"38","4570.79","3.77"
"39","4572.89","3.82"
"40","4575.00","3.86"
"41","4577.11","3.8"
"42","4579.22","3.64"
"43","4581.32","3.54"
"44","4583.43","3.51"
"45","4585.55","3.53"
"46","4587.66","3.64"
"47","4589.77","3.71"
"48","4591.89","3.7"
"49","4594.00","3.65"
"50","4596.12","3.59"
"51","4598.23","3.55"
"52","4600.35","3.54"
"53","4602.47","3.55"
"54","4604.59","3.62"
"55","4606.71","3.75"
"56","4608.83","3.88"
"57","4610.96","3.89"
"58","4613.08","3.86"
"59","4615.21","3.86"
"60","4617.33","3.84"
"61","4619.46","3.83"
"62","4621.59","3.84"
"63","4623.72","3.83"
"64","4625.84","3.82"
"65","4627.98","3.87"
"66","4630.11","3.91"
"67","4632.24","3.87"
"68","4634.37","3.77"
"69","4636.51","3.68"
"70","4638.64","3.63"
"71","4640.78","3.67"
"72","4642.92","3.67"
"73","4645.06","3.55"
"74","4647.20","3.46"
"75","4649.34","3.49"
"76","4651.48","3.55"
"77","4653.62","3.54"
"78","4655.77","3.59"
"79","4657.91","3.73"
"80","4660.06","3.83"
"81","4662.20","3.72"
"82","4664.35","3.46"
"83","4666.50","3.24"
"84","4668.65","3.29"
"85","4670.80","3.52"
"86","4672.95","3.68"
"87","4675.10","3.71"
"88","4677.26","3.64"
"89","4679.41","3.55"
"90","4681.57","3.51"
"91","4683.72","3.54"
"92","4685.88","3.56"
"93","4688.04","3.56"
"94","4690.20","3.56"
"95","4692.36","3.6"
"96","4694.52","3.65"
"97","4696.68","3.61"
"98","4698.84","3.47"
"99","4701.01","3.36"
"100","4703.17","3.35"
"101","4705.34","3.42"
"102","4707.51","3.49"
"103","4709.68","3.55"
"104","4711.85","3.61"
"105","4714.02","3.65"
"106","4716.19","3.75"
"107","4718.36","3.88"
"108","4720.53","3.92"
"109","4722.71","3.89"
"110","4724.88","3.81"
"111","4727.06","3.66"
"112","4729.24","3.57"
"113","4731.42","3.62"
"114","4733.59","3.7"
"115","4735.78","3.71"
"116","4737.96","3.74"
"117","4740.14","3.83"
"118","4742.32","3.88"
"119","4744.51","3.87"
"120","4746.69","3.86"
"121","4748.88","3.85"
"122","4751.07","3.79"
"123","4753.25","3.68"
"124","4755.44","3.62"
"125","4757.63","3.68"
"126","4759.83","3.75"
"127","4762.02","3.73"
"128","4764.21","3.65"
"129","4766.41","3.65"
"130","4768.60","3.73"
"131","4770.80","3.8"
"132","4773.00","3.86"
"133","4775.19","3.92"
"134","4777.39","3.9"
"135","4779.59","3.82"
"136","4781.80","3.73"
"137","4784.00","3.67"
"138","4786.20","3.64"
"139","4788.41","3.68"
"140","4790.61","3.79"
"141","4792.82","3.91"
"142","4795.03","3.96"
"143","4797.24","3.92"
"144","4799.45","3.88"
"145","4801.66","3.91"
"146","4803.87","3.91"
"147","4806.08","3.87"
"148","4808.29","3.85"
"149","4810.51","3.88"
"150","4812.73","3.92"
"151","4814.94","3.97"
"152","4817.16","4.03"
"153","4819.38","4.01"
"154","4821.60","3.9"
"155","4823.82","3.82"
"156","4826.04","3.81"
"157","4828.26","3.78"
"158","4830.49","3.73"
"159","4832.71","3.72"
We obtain 3.69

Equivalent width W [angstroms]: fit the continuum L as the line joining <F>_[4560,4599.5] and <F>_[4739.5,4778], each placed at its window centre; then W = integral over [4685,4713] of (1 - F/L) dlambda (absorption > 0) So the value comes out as 1.67 angstroms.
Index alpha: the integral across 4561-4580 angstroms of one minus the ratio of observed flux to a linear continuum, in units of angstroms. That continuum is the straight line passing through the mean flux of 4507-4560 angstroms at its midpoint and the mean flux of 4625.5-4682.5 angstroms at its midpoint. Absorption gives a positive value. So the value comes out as -1.1 angstroms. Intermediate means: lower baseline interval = 3.51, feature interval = 3.75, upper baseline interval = 3.62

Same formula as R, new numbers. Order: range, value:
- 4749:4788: 3.74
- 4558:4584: 3.72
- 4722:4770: 3.74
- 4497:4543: 3.54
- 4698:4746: 3.67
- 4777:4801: 3.81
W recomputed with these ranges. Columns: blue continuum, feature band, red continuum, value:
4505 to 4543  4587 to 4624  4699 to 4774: -1.5 angstroms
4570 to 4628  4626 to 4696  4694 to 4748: 1.6 angstroms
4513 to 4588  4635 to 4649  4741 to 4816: 0.2 angstroms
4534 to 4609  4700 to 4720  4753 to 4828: 0.9 angstroms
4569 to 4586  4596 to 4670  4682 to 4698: -0.9 angstroms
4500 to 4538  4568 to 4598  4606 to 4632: 0.5 angstroms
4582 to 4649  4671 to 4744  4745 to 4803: 2.2 angstroms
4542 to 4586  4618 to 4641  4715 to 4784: -0.7 angstroms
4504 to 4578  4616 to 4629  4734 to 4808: -0.6 angstroms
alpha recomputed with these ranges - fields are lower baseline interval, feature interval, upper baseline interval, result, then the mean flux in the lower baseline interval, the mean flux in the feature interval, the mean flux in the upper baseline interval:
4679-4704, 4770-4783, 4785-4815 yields -0.2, 3.53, 3.84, 3.86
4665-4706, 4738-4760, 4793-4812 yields -0.3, 3.52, 3.78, 3.9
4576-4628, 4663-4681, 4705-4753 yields 1.0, 3.71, 3.51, 3.73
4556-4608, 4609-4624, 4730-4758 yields -0.7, 3.67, 3.85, 3.76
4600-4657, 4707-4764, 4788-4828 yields 1.3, 3.72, 3.74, 3.89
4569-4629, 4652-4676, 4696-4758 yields 0.9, 3.72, 3.57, 3.68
